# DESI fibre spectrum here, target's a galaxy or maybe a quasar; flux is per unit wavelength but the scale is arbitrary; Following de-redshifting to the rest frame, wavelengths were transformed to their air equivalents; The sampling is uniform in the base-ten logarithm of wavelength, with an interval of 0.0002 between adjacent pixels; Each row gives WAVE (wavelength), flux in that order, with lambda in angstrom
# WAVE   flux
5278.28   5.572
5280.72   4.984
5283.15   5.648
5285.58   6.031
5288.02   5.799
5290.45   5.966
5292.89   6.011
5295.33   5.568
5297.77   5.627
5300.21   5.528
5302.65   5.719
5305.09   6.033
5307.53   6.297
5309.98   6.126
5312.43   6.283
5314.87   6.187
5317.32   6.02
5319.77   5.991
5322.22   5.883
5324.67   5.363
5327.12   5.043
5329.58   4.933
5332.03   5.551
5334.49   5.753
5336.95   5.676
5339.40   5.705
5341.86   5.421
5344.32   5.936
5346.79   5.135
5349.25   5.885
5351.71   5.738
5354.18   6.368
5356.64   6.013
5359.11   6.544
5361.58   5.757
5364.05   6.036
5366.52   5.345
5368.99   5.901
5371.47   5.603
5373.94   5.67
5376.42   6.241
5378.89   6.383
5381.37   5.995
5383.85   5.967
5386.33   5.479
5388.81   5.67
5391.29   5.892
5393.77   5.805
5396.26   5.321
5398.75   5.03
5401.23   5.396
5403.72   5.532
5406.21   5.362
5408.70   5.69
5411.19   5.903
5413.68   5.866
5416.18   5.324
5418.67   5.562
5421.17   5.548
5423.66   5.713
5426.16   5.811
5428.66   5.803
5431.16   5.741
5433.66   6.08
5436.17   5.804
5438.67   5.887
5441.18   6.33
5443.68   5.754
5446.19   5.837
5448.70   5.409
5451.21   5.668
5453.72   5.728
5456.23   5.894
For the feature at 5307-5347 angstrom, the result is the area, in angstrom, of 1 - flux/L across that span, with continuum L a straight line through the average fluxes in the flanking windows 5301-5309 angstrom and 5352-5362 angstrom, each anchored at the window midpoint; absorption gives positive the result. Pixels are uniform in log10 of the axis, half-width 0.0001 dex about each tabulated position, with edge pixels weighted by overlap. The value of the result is 2.2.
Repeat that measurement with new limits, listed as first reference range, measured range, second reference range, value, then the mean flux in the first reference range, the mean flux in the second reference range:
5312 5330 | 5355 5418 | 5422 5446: 0.6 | 5.72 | 5.87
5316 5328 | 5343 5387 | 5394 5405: -3.1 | 5.68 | 5.36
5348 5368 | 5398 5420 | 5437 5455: 1.3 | 5.96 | 5.8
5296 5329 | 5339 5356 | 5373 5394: 0.3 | 5.83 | 5.91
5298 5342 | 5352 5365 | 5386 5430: -1.0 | 5.76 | 5.6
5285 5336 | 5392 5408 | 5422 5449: 1.1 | 5.79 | 5.84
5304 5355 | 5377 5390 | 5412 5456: -0.3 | 5.77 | 5.76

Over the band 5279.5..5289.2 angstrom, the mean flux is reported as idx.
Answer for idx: 5.61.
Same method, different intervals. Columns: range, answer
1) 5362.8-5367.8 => 5.7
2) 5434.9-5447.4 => 5.92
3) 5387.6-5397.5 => 5.67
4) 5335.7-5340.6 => 5.7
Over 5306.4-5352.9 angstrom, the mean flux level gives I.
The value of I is 5.73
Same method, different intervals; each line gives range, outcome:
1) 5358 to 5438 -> 5.74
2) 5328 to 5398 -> 5.77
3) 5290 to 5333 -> 5.78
